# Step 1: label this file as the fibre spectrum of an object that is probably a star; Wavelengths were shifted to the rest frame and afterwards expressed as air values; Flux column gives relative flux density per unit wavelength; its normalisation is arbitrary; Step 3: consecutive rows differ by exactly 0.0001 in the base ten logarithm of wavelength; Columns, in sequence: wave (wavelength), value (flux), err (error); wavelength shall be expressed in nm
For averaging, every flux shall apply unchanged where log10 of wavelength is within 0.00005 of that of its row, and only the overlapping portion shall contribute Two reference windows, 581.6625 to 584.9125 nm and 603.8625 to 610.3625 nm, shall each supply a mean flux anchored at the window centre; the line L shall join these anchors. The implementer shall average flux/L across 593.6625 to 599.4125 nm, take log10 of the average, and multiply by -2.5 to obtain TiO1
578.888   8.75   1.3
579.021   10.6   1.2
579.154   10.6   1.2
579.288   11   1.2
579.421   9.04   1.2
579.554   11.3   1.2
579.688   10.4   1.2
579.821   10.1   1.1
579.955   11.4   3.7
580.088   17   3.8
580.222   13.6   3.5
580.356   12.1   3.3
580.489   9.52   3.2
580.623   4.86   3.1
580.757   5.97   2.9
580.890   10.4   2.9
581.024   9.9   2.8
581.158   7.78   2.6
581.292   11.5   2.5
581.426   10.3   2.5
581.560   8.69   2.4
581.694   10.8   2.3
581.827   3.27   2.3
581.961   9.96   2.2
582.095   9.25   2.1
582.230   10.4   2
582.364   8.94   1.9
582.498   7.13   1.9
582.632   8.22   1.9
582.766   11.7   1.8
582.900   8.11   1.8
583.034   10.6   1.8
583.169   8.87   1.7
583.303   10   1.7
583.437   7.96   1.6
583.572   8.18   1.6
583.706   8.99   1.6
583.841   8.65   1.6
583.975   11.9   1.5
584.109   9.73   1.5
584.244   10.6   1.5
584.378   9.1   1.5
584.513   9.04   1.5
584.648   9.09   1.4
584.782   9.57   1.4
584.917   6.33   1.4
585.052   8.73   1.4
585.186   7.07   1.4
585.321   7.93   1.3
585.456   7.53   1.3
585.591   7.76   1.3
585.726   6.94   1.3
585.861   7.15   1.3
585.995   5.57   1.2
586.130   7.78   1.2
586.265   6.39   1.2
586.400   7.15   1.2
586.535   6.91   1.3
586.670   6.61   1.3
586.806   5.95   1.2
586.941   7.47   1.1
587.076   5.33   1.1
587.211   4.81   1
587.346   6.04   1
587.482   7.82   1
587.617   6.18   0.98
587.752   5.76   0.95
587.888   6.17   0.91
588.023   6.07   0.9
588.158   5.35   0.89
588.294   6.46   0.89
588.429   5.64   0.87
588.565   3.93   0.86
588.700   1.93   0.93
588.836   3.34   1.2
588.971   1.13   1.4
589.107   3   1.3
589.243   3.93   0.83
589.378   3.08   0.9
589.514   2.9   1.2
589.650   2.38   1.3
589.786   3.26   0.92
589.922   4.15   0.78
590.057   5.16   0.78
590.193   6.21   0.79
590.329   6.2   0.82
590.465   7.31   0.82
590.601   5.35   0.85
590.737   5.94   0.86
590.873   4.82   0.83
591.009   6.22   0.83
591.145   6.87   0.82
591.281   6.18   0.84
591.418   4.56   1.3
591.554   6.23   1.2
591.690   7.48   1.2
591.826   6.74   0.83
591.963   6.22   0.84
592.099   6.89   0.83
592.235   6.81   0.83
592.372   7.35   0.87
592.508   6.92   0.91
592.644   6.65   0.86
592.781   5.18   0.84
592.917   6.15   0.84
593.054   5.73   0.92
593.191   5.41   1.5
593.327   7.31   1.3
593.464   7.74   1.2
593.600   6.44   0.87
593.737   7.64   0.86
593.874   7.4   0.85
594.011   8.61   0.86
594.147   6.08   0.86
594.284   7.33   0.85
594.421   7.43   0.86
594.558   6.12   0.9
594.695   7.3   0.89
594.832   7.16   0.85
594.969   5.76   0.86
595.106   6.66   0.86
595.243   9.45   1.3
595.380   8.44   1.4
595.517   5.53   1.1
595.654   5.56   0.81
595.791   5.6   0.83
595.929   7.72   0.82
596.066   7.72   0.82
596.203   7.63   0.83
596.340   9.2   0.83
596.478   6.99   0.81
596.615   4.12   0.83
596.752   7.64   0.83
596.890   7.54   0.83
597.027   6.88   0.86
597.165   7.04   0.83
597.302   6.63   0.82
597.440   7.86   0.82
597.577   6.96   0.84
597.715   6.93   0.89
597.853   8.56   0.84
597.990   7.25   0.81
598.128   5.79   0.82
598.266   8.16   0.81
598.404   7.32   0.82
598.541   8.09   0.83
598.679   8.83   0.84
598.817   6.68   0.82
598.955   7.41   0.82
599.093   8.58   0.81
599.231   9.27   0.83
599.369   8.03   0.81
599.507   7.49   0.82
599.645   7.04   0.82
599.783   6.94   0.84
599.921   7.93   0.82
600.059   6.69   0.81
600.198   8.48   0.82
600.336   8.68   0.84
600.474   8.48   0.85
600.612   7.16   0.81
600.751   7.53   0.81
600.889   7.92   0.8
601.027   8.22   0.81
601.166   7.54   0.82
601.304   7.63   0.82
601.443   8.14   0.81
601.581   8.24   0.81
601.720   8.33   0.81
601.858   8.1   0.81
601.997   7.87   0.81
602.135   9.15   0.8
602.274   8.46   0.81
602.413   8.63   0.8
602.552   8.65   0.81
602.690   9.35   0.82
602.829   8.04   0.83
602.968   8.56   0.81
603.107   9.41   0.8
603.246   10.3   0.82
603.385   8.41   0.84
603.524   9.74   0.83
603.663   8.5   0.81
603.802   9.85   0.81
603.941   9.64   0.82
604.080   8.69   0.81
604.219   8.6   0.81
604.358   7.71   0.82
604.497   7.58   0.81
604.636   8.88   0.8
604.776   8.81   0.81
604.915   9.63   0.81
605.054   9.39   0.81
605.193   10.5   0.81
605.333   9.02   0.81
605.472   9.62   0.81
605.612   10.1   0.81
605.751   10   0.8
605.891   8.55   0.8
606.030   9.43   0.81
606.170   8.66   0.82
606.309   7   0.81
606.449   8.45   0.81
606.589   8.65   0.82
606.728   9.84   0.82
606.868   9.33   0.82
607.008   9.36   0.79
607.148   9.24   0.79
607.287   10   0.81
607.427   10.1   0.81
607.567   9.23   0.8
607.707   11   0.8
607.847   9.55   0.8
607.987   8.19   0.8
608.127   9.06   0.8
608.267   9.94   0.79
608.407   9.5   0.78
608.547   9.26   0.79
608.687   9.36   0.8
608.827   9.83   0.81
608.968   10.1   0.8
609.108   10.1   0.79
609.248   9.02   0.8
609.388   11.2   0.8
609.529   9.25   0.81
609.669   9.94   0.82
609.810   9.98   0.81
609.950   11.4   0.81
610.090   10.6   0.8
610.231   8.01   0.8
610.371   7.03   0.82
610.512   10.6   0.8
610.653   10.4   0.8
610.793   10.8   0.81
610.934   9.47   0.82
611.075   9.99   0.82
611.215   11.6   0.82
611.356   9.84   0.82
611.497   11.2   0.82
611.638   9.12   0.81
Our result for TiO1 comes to 0.256 mag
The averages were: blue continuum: 9.1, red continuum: 9.36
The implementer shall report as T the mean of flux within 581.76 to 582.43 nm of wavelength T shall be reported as 8.37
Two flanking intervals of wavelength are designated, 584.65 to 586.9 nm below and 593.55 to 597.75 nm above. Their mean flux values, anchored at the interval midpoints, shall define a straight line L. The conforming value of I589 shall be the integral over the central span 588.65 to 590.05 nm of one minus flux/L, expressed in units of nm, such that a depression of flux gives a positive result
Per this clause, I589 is 0.81 nm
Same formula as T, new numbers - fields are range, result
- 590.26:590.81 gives 6.19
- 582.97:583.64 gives 9.11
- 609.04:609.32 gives 9.59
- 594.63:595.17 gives 6.72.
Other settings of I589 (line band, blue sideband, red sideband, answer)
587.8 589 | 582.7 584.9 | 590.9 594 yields 0.509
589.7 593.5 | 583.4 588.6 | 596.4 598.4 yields 0.587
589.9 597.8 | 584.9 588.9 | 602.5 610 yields 0.725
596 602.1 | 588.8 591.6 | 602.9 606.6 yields -0.272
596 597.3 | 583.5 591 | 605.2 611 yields 0.100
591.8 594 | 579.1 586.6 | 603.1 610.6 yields 0.594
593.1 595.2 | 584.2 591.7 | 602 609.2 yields 0.042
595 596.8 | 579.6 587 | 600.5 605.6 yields 0.346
